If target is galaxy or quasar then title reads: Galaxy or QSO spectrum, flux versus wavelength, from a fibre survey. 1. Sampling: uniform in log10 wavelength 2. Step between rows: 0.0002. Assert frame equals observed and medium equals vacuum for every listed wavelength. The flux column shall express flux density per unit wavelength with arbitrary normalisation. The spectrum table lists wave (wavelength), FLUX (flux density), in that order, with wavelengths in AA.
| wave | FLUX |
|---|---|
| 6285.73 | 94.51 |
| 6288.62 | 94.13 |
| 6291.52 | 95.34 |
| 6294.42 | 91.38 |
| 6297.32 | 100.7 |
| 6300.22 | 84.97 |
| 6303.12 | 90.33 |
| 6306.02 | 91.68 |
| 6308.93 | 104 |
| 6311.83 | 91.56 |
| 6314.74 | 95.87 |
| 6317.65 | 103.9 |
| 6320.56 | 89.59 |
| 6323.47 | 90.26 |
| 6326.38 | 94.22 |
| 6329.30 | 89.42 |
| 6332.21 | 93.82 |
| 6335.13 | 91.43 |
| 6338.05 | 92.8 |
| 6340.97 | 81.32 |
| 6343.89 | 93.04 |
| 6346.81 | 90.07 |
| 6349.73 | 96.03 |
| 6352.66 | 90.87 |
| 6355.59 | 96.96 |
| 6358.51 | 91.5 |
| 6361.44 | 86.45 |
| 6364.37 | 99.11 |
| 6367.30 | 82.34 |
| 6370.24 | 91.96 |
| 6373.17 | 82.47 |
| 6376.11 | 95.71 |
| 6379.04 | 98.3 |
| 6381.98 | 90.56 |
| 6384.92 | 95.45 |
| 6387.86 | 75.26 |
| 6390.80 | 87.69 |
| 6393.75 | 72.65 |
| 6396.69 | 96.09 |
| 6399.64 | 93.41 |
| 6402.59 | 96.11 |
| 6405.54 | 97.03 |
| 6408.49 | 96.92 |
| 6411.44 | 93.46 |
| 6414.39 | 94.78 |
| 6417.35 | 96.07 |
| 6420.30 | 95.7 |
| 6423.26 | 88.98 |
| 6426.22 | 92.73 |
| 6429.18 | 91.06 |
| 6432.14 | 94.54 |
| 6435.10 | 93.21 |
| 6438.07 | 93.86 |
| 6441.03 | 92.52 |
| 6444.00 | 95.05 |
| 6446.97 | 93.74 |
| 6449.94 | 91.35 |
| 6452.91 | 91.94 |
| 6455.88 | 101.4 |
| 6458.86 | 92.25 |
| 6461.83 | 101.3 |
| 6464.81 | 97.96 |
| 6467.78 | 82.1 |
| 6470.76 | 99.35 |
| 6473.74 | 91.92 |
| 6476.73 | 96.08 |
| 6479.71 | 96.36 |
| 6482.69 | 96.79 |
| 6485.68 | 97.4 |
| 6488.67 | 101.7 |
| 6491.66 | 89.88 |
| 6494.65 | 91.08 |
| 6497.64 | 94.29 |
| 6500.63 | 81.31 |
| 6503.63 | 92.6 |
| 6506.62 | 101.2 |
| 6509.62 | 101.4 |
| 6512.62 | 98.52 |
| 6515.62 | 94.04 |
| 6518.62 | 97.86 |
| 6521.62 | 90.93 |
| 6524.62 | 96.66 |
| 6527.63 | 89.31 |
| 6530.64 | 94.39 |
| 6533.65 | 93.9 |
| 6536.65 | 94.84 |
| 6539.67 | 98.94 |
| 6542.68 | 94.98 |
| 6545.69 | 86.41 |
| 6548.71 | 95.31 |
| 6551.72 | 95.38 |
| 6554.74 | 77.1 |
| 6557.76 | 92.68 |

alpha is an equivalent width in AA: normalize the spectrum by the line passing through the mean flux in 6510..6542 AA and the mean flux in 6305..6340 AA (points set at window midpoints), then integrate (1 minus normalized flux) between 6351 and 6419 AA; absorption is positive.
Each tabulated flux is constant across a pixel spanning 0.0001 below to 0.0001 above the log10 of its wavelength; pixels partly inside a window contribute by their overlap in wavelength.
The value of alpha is 2.1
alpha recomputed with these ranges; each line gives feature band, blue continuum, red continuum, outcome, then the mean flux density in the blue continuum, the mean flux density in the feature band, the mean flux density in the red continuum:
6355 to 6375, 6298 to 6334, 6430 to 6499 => 0.8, 93.5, 89.9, 94.6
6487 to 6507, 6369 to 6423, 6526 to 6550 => 0.0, 91.6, 92.7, 93.5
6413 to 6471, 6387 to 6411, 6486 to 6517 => -1.2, 89.9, 93.9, 94.7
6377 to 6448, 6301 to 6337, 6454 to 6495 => 1.8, 93.7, 92.3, 95.5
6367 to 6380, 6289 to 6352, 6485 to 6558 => 0.4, 92.9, 90.5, 93.7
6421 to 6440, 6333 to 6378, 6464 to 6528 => 0.1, 90.9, 92.5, 94.5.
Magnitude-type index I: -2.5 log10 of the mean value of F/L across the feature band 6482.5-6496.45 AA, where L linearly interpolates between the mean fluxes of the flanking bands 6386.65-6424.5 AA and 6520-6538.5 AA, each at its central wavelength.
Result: -0.03 mag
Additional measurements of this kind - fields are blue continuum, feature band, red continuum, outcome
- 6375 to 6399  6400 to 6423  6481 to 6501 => -0.06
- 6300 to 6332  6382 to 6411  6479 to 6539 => 0.05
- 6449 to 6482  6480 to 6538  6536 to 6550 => 0.00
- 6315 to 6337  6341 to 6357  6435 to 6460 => 0.01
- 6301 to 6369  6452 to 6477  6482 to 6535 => -0.01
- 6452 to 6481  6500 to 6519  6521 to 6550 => -0.02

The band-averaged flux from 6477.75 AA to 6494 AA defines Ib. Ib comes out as 96.1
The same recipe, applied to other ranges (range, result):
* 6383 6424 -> 91.4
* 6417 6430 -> 92.7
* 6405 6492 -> 94.6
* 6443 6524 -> 94.8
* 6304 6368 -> 92.7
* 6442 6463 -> 95.1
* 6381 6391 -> 87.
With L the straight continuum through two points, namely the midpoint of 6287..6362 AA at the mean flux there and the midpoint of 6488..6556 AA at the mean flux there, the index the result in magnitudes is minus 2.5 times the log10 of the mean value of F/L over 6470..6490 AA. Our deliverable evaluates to -0.04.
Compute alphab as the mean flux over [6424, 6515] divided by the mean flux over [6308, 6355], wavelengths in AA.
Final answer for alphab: 1.02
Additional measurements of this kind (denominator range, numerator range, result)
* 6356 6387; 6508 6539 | 1.04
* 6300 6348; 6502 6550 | 1.03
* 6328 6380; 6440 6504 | 1.03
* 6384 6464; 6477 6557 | 1.01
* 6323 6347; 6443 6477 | 1.04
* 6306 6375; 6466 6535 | 1.02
